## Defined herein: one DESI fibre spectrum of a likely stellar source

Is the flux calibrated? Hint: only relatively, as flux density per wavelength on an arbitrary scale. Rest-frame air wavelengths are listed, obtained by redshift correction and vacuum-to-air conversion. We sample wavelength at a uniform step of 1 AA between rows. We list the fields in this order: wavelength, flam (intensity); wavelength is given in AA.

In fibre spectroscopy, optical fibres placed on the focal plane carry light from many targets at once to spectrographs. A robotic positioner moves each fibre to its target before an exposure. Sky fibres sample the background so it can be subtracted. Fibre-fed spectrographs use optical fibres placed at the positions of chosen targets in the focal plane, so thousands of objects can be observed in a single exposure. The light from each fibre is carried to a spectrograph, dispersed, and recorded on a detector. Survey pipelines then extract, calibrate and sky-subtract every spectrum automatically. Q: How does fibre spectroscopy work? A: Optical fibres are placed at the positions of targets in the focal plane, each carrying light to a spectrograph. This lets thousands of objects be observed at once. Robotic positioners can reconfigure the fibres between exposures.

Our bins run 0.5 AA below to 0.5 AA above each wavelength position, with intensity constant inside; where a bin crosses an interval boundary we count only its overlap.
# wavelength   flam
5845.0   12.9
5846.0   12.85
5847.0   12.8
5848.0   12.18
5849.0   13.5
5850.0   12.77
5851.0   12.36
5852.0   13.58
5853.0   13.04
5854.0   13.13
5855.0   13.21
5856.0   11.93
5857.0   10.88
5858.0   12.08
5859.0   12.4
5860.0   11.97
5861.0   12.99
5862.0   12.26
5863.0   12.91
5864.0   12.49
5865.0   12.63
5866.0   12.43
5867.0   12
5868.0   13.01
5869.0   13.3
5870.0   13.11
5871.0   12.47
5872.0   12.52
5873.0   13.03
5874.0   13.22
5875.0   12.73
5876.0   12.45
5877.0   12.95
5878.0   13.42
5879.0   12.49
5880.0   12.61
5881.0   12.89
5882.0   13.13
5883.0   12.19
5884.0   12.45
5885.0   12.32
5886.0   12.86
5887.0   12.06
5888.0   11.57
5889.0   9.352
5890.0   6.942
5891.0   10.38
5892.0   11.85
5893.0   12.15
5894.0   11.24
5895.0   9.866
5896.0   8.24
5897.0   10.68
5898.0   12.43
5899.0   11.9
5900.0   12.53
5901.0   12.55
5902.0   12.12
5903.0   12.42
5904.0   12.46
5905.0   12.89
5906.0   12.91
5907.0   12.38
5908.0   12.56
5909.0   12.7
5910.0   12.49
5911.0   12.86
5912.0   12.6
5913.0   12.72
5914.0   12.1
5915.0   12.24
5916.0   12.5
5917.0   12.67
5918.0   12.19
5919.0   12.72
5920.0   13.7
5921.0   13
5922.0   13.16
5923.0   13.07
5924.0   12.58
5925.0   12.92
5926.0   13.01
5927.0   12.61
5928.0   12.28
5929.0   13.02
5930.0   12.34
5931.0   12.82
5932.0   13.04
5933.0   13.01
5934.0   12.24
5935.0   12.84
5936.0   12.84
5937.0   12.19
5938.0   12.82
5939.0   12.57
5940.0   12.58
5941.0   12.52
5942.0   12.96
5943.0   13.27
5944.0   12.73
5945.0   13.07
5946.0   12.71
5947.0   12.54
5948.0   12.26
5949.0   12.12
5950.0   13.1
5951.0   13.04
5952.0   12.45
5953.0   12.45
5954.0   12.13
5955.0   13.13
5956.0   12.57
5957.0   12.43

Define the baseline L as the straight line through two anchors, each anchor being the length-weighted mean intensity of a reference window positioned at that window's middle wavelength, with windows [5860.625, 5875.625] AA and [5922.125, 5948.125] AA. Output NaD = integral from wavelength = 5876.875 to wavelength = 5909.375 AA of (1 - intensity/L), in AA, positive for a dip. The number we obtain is 2.3 AA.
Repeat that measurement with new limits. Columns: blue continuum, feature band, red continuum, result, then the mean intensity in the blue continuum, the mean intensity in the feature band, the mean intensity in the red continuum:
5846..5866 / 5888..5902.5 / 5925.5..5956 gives 1.99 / 12.6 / 10.9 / 12.7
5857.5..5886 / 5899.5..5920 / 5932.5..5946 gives 0.24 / 12.7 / 12.6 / 12.7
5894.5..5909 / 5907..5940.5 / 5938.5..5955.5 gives -1.15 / 11.9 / 12.7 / 12.7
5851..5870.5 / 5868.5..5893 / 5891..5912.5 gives 0.22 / 12.6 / 12.2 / 12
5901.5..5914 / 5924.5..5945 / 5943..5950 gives -0.17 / 12.6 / 12.7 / 12.7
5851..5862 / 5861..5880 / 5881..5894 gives -1.12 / 12.5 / 12.7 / 11.5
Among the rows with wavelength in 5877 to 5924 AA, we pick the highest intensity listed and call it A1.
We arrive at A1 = 13.7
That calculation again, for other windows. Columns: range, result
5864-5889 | 13.42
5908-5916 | 12.86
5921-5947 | 13.27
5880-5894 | 13.13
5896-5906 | 12.91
